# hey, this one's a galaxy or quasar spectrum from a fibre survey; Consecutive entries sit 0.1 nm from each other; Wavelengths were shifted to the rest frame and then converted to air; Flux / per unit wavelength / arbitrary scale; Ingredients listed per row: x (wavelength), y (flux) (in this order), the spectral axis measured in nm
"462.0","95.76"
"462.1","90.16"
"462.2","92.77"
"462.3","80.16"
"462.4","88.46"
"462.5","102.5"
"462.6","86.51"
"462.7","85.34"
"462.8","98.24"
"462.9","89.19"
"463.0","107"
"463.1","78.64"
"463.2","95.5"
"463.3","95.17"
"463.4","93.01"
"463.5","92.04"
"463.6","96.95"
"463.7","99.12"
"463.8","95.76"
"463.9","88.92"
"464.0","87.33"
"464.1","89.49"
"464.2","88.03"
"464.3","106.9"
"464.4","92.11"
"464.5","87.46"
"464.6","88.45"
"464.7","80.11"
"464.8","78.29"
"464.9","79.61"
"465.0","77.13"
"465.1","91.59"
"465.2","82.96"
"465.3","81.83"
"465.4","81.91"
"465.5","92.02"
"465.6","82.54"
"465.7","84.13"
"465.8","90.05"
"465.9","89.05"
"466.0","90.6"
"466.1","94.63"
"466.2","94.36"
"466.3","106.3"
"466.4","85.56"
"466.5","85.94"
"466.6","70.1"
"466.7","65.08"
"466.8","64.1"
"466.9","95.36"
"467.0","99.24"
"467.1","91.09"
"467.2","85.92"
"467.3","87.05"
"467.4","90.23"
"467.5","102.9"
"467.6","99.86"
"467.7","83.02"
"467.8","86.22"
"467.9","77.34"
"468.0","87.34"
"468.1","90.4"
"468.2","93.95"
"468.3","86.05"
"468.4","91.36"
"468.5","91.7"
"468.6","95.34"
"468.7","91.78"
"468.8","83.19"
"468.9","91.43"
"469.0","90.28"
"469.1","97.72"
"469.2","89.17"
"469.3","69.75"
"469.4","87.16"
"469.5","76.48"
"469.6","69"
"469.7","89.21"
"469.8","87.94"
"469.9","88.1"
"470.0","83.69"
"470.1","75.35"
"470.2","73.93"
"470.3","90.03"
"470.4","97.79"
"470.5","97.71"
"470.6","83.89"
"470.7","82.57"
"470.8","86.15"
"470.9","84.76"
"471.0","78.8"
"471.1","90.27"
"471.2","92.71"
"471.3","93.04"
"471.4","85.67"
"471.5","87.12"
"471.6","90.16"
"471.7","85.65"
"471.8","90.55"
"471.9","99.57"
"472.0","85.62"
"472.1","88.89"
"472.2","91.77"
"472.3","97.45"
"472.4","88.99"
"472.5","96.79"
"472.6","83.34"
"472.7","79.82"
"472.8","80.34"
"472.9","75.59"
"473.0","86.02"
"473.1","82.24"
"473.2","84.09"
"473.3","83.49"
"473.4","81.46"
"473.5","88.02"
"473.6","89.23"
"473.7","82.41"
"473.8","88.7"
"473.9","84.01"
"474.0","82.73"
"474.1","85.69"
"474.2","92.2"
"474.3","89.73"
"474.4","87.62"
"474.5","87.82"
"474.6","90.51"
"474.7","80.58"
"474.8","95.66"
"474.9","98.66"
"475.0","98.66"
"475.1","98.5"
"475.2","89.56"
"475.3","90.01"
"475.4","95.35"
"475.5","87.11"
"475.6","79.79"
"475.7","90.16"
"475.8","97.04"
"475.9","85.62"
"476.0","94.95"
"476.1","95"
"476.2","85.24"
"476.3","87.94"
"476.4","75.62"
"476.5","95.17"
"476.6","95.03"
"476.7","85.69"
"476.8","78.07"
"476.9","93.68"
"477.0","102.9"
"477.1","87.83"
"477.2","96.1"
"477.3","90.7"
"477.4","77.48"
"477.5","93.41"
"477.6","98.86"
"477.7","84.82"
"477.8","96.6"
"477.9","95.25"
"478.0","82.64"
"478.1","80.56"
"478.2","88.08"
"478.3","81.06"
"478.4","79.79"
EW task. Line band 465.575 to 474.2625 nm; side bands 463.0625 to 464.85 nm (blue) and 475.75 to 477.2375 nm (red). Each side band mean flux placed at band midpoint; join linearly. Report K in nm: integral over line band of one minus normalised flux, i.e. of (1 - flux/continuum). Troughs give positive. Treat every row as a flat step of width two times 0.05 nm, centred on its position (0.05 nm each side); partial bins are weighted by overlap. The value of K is 0.34 nm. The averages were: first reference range 90.8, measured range 87.1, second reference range 90.3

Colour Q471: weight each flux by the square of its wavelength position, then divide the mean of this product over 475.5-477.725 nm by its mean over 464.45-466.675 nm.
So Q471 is 1.09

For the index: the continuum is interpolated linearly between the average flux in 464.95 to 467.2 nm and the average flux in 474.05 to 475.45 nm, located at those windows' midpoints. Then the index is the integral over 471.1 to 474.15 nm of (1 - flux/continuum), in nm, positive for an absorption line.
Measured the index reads 0.10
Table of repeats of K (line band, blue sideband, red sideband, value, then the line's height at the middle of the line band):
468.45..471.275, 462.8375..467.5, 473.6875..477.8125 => 0.089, 89.2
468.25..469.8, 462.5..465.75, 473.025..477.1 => 0.043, 89.1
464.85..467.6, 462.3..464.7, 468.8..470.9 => 0.069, 89.2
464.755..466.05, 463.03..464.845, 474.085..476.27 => 0.088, 90.9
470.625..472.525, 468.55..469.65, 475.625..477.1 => -0.045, 87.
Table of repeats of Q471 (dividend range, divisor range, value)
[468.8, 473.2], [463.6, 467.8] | 1.01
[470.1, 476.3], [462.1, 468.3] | 1.03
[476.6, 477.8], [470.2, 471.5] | 1.06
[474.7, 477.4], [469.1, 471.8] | 1.09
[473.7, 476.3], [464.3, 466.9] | 1.10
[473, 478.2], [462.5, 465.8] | 1.05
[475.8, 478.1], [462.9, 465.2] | 1.05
